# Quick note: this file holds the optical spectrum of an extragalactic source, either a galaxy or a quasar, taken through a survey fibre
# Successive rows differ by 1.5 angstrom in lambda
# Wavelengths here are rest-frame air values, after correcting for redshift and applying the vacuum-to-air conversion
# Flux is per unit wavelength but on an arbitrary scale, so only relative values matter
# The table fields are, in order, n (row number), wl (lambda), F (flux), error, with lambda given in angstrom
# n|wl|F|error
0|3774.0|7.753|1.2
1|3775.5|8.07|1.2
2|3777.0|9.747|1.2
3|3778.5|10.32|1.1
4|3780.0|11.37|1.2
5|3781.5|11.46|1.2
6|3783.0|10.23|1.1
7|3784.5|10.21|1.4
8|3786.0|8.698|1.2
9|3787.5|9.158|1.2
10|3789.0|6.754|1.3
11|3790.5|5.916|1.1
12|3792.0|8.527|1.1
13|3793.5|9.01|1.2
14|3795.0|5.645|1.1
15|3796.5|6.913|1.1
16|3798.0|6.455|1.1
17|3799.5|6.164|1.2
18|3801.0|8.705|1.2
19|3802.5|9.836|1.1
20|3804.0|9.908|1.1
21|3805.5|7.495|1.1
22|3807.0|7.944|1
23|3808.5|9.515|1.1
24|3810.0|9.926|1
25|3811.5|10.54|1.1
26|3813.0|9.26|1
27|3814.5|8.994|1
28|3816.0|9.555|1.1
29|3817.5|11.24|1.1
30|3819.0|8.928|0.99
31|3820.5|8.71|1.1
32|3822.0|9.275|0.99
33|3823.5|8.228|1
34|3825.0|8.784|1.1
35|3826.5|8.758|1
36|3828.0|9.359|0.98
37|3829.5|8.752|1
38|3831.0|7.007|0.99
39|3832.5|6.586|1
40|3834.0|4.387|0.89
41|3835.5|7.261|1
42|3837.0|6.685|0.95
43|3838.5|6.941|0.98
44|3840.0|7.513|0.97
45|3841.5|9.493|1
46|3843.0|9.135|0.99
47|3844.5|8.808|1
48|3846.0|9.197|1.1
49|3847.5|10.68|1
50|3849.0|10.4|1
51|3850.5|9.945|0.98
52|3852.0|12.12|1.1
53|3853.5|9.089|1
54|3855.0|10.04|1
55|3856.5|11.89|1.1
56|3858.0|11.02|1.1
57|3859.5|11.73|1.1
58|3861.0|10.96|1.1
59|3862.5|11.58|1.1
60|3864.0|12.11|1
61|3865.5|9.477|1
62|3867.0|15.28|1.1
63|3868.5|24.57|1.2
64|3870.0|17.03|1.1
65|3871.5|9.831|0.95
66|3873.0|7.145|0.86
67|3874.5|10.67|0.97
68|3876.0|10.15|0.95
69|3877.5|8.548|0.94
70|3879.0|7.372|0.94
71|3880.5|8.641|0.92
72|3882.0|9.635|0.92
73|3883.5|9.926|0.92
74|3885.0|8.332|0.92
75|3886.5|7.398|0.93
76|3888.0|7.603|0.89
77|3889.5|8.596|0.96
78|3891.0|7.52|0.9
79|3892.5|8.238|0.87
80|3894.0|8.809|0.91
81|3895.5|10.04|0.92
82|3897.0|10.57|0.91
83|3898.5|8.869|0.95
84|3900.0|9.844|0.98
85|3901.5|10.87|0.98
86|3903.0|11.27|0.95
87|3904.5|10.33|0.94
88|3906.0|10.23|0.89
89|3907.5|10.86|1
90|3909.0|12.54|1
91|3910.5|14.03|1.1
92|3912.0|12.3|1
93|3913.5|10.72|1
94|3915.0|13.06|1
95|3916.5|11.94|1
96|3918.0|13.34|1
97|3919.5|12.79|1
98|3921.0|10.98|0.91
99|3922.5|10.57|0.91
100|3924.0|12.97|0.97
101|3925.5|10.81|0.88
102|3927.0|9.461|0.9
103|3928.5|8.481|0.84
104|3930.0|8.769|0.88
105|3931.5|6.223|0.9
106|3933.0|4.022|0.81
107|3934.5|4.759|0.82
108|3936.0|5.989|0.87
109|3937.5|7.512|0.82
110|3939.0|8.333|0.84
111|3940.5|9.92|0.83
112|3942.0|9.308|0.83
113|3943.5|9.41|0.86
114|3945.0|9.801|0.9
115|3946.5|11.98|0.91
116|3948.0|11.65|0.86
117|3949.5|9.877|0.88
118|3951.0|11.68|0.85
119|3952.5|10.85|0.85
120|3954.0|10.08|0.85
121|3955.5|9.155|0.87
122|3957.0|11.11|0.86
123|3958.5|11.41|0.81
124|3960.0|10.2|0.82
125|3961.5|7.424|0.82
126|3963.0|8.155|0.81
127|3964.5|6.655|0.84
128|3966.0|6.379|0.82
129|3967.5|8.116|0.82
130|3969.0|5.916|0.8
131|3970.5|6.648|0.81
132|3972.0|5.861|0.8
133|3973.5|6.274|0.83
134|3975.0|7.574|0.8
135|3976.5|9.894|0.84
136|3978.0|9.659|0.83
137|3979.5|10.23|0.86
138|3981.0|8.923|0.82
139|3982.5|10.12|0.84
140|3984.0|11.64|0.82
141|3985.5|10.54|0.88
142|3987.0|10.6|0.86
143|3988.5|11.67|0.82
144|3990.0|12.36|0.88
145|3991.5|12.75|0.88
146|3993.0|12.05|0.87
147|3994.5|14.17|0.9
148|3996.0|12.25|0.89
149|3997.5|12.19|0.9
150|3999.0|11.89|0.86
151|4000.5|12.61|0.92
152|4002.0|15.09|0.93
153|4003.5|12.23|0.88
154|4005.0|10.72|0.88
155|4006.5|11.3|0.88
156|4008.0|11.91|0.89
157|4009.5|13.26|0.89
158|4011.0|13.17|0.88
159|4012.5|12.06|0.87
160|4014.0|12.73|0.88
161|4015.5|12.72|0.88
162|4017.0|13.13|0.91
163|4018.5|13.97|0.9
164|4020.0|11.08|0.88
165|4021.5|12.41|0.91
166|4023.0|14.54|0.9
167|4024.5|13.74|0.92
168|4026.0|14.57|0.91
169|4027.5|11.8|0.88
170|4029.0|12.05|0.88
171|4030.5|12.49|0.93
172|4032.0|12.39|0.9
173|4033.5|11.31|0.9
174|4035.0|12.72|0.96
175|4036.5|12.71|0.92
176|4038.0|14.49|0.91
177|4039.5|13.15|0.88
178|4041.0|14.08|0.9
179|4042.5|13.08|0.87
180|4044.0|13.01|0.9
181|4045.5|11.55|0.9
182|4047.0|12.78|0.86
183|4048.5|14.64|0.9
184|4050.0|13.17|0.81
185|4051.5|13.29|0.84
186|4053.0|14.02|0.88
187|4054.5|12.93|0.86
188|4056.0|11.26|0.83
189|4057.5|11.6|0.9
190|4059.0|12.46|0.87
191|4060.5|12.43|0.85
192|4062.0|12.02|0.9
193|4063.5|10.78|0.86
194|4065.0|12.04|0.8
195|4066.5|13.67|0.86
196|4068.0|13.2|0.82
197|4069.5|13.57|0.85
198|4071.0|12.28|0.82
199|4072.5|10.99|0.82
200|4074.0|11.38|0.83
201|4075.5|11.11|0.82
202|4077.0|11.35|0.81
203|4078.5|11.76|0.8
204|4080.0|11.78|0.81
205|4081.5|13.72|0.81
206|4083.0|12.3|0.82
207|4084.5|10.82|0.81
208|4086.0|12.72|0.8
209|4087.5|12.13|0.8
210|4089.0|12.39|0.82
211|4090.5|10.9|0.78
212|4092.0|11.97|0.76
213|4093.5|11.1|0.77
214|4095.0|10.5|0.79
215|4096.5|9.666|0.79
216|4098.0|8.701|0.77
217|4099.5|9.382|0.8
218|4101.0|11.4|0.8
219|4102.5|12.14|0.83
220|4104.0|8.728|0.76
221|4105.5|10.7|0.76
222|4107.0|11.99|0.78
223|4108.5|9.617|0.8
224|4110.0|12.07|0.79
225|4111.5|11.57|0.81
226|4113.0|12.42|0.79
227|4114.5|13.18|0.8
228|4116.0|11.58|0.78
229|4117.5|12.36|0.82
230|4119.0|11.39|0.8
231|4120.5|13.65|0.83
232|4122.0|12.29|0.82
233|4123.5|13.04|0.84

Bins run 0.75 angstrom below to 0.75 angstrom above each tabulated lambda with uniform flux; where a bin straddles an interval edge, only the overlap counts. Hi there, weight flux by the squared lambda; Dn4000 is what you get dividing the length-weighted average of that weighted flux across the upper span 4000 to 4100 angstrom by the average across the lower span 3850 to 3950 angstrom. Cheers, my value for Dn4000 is 1.29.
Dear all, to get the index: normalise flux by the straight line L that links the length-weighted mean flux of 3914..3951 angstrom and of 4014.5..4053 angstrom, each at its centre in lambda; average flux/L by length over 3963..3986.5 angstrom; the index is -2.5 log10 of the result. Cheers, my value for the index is 0.32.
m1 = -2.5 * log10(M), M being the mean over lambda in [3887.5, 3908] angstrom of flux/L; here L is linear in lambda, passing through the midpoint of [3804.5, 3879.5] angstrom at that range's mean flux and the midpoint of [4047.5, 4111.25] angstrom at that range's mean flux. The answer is 0.08 mag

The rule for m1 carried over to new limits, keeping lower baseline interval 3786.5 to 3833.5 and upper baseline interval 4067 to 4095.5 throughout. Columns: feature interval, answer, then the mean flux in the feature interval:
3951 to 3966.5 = 0.11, 9.31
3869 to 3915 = -0.06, 10.1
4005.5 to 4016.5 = -0.13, 12.4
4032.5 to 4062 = -0.12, 12.9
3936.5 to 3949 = 0.05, 9.67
